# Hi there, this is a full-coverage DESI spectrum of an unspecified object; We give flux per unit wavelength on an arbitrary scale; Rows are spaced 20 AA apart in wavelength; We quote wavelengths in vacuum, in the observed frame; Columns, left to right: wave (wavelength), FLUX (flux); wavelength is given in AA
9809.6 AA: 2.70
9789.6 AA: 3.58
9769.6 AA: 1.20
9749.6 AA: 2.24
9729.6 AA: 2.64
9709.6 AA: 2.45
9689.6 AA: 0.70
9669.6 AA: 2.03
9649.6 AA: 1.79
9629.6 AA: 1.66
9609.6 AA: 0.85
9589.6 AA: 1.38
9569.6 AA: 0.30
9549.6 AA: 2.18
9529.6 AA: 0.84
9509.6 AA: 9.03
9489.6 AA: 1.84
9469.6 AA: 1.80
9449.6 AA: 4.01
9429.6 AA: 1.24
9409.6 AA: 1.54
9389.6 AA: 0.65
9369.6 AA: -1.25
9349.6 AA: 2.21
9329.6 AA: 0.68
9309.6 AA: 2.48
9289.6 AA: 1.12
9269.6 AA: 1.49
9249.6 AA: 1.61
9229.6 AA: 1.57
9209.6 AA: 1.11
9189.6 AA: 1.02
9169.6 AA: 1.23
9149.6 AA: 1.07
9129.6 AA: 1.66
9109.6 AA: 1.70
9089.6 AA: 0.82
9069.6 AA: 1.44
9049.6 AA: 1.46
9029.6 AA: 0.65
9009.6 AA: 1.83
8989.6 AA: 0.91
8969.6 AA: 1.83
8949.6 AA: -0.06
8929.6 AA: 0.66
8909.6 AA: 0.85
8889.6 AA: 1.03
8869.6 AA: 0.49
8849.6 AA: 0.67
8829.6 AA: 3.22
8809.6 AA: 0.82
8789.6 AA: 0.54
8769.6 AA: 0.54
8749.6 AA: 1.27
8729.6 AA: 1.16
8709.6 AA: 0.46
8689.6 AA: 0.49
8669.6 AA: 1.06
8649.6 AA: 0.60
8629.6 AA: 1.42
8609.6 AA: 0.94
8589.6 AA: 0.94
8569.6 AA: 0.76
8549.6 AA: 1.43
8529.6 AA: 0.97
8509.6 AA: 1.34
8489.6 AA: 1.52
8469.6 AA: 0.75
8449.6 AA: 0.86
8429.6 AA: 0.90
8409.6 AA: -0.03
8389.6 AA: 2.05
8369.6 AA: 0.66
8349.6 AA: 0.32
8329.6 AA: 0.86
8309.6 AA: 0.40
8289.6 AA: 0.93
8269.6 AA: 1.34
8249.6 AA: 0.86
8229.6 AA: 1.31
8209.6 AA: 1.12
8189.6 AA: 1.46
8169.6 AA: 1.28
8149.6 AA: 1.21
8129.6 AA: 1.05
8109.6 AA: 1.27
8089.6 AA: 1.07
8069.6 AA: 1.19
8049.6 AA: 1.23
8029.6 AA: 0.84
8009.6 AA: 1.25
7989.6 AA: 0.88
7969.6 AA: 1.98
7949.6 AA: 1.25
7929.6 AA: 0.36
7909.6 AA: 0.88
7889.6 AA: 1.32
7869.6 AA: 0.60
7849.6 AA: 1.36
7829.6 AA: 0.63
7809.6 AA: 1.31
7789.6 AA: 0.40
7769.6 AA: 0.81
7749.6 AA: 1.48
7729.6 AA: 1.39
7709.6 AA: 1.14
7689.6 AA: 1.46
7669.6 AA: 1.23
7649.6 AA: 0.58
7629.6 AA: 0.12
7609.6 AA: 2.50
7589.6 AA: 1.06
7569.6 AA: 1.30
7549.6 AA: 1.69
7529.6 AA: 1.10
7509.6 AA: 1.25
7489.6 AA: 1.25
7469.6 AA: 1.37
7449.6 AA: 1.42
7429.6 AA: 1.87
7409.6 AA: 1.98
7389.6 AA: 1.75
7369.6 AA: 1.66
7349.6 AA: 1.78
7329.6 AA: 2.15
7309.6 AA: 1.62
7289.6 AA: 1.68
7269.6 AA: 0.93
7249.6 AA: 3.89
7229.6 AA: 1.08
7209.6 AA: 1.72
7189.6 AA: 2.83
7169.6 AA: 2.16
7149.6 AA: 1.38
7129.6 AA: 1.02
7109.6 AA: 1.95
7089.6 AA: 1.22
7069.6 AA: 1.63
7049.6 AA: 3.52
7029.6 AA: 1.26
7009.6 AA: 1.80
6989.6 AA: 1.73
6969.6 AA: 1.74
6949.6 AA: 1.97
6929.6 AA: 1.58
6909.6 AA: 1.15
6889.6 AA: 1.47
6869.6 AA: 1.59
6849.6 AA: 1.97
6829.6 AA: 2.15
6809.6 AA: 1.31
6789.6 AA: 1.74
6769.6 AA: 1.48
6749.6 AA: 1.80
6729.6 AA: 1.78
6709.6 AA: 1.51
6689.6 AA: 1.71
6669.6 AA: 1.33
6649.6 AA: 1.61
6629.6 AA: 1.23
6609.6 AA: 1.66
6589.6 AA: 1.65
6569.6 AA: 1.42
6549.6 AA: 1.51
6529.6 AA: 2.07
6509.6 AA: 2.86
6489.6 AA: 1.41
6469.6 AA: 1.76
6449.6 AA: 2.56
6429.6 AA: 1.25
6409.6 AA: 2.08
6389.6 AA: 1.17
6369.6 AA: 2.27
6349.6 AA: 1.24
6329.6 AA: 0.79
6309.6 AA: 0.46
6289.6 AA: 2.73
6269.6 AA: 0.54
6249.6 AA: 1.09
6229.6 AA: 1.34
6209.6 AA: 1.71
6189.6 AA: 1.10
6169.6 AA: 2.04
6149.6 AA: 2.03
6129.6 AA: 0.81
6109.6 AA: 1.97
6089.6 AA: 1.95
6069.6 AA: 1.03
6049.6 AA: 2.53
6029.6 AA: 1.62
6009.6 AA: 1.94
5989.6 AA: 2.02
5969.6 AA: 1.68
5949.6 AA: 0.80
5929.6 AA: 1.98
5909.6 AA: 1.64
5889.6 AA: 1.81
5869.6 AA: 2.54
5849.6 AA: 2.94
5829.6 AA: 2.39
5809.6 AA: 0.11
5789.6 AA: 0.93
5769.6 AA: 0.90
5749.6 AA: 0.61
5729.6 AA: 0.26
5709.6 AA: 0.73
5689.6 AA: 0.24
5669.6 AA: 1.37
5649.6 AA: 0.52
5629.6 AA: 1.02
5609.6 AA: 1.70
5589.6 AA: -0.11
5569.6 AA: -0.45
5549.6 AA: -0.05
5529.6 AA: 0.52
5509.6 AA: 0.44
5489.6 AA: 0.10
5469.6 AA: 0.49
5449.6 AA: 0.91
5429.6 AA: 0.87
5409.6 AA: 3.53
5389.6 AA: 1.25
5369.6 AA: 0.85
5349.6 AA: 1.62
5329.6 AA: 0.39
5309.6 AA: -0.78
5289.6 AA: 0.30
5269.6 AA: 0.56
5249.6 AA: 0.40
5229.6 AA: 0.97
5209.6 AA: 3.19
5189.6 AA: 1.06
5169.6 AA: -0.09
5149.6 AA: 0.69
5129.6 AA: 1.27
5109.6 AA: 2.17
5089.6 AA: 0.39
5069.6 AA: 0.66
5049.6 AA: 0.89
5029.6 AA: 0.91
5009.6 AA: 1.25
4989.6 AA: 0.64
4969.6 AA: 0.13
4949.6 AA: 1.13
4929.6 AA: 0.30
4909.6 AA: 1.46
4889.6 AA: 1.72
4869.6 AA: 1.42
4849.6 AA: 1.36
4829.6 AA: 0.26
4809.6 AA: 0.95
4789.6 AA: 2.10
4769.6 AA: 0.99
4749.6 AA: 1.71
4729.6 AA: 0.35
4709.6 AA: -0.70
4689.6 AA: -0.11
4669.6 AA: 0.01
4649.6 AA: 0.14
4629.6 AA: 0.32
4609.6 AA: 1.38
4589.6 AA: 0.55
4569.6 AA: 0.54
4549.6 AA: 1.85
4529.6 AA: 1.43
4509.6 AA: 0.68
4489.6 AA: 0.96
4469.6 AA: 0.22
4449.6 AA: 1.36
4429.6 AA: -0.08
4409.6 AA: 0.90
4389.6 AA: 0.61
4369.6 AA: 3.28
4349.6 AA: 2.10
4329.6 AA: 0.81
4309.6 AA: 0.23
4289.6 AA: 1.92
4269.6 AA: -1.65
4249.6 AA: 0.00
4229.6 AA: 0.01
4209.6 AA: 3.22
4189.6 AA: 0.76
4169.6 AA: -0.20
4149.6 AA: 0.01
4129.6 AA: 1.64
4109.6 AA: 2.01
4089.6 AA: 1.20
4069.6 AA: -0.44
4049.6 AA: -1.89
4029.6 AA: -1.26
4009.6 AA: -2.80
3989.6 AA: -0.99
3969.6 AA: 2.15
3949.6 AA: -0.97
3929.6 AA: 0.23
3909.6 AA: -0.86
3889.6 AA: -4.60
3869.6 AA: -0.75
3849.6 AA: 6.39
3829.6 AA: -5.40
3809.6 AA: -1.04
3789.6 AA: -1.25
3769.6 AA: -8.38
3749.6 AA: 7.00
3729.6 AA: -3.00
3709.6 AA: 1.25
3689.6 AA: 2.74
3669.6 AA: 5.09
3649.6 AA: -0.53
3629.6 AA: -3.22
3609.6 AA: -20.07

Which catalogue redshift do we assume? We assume 0.449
